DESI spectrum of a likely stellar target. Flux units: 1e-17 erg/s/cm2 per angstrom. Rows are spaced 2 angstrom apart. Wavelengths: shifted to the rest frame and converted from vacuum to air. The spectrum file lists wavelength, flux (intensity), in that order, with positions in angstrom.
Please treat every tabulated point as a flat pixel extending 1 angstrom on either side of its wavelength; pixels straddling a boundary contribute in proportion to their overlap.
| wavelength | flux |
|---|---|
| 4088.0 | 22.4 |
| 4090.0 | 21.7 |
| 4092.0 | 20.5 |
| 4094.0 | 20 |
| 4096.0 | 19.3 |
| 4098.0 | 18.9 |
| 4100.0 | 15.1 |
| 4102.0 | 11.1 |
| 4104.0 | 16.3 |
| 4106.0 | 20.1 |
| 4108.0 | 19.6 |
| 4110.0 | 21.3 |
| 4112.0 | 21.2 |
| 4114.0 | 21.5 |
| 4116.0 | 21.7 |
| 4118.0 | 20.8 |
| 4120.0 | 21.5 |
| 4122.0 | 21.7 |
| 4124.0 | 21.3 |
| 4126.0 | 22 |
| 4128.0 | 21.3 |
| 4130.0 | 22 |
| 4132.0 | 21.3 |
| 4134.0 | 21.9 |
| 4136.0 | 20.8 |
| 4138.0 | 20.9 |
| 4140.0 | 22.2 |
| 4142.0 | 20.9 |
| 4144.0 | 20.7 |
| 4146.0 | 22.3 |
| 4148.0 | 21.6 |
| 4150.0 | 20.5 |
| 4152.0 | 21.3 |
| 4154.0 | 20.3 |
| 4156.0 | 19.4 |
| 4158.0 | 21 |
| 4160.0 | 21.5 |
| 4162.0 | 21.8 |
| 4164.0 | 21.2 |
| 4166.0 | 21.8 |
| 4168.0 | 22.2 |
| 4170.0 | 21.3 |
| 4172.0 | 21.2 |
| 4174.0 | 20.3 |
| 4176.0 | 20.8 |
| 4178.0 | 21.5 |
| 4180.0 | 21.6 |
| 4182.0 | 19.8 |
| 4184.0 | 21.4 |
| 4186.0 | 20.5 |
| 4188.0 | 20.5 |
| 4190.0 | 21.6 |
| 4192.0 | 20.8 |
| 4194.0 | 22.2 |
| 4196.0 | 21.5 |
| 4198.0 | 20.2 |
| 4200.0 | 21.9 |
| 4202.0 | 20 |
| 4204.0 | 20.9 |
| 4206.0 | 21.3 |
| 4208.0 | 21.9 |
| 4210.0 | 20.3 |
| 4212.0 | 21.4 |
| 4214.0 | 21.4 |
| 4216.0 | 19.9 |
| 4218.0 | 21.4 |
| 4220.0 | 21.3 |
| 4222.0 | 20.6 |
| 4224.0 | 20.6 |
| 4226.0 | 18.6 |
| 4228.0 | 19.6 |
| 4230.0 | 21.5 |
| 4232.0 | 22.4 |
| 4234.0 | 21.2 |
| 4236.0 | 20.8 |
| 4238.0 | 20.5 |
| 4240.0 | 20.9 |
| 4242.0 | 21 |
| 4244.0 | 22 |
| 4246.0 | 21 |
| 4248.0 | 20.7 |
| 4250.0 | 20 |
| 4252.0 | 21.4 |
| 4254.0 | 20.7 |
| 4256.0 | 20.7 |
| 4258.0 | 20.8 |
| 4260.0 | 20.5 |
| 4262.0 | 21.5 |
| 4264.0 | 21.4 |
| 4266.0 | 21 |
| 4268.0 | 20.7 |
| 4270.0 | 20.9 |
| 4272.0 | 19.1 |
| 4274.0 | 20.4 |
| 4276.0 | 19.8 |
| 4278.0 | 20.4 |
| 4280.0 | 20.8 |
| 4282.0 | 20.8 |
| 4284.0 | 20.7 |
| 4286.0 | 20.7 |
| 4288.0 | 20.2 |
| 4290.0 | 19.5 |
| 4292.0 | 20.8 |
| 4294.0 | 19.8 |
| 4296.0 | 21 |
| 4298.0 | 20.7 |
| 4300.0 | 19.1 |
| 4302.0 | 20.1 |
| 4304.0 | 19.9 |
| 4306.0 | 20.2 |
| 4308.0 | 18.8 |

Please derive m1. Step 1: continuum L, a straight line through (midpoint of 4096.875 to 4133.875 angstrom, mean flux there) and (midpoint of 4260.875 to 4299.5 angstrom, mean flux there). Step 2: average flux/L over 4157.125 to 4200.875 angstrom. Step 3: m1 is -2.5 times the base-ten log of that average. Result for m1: -0.054 mag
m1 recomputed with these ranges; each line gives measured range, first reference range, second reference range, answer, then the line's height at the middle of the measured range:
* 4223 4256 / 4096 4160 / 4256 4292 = -0.015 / 20.5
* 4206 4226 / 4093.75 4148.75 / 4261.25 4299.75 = -0.023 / 20.4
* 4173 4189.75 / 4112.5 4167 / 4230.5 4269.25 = 0.019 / 21.2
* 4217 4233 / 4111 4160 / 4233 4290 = 0.006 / 20.9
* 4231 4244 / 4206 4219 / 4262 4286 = -0.017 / 20.9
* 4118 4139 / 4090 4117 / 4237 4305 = -0.114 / 19.3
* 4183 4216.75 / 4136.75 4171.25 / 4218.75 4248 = -0.002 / 21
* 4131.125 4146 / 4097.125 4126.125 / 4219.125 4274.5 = -0.081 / 19.8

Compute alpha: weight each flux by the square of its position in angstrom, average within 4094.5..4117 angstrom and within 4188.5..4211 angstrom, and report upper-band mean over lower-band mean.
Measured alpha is 1.18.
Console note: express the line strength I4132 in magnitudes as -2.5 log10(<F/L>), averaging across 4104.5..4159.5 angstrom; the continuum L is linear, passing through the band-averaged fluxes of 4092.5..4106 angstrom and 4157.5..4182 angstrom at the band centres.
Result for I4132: -0.112 mag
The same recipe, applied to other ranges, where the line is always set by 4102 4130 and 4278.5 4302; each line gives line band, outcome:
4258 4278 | -0.011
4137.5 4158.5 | -0.029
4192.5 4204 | -0.036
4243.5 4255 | -0.028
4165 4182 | -0.042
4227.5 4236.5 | -0.042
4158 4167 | -0.055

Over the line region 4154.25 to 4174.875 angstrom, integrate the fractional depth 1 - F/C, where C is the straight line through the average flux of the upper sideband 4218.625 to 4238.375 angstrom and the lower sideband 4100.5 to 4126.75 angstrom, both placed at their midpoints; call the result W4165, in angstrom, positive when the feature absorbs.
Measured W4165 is -0.9 angstrom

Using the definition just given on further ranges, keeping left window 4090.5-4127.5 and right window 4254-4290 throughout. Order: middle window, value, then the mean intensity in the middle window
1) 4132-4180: -2.98 angstrom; 21.2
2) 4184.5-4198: -0.65 angstrom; 21.1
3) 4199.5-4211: -0.45 angstrom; 21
